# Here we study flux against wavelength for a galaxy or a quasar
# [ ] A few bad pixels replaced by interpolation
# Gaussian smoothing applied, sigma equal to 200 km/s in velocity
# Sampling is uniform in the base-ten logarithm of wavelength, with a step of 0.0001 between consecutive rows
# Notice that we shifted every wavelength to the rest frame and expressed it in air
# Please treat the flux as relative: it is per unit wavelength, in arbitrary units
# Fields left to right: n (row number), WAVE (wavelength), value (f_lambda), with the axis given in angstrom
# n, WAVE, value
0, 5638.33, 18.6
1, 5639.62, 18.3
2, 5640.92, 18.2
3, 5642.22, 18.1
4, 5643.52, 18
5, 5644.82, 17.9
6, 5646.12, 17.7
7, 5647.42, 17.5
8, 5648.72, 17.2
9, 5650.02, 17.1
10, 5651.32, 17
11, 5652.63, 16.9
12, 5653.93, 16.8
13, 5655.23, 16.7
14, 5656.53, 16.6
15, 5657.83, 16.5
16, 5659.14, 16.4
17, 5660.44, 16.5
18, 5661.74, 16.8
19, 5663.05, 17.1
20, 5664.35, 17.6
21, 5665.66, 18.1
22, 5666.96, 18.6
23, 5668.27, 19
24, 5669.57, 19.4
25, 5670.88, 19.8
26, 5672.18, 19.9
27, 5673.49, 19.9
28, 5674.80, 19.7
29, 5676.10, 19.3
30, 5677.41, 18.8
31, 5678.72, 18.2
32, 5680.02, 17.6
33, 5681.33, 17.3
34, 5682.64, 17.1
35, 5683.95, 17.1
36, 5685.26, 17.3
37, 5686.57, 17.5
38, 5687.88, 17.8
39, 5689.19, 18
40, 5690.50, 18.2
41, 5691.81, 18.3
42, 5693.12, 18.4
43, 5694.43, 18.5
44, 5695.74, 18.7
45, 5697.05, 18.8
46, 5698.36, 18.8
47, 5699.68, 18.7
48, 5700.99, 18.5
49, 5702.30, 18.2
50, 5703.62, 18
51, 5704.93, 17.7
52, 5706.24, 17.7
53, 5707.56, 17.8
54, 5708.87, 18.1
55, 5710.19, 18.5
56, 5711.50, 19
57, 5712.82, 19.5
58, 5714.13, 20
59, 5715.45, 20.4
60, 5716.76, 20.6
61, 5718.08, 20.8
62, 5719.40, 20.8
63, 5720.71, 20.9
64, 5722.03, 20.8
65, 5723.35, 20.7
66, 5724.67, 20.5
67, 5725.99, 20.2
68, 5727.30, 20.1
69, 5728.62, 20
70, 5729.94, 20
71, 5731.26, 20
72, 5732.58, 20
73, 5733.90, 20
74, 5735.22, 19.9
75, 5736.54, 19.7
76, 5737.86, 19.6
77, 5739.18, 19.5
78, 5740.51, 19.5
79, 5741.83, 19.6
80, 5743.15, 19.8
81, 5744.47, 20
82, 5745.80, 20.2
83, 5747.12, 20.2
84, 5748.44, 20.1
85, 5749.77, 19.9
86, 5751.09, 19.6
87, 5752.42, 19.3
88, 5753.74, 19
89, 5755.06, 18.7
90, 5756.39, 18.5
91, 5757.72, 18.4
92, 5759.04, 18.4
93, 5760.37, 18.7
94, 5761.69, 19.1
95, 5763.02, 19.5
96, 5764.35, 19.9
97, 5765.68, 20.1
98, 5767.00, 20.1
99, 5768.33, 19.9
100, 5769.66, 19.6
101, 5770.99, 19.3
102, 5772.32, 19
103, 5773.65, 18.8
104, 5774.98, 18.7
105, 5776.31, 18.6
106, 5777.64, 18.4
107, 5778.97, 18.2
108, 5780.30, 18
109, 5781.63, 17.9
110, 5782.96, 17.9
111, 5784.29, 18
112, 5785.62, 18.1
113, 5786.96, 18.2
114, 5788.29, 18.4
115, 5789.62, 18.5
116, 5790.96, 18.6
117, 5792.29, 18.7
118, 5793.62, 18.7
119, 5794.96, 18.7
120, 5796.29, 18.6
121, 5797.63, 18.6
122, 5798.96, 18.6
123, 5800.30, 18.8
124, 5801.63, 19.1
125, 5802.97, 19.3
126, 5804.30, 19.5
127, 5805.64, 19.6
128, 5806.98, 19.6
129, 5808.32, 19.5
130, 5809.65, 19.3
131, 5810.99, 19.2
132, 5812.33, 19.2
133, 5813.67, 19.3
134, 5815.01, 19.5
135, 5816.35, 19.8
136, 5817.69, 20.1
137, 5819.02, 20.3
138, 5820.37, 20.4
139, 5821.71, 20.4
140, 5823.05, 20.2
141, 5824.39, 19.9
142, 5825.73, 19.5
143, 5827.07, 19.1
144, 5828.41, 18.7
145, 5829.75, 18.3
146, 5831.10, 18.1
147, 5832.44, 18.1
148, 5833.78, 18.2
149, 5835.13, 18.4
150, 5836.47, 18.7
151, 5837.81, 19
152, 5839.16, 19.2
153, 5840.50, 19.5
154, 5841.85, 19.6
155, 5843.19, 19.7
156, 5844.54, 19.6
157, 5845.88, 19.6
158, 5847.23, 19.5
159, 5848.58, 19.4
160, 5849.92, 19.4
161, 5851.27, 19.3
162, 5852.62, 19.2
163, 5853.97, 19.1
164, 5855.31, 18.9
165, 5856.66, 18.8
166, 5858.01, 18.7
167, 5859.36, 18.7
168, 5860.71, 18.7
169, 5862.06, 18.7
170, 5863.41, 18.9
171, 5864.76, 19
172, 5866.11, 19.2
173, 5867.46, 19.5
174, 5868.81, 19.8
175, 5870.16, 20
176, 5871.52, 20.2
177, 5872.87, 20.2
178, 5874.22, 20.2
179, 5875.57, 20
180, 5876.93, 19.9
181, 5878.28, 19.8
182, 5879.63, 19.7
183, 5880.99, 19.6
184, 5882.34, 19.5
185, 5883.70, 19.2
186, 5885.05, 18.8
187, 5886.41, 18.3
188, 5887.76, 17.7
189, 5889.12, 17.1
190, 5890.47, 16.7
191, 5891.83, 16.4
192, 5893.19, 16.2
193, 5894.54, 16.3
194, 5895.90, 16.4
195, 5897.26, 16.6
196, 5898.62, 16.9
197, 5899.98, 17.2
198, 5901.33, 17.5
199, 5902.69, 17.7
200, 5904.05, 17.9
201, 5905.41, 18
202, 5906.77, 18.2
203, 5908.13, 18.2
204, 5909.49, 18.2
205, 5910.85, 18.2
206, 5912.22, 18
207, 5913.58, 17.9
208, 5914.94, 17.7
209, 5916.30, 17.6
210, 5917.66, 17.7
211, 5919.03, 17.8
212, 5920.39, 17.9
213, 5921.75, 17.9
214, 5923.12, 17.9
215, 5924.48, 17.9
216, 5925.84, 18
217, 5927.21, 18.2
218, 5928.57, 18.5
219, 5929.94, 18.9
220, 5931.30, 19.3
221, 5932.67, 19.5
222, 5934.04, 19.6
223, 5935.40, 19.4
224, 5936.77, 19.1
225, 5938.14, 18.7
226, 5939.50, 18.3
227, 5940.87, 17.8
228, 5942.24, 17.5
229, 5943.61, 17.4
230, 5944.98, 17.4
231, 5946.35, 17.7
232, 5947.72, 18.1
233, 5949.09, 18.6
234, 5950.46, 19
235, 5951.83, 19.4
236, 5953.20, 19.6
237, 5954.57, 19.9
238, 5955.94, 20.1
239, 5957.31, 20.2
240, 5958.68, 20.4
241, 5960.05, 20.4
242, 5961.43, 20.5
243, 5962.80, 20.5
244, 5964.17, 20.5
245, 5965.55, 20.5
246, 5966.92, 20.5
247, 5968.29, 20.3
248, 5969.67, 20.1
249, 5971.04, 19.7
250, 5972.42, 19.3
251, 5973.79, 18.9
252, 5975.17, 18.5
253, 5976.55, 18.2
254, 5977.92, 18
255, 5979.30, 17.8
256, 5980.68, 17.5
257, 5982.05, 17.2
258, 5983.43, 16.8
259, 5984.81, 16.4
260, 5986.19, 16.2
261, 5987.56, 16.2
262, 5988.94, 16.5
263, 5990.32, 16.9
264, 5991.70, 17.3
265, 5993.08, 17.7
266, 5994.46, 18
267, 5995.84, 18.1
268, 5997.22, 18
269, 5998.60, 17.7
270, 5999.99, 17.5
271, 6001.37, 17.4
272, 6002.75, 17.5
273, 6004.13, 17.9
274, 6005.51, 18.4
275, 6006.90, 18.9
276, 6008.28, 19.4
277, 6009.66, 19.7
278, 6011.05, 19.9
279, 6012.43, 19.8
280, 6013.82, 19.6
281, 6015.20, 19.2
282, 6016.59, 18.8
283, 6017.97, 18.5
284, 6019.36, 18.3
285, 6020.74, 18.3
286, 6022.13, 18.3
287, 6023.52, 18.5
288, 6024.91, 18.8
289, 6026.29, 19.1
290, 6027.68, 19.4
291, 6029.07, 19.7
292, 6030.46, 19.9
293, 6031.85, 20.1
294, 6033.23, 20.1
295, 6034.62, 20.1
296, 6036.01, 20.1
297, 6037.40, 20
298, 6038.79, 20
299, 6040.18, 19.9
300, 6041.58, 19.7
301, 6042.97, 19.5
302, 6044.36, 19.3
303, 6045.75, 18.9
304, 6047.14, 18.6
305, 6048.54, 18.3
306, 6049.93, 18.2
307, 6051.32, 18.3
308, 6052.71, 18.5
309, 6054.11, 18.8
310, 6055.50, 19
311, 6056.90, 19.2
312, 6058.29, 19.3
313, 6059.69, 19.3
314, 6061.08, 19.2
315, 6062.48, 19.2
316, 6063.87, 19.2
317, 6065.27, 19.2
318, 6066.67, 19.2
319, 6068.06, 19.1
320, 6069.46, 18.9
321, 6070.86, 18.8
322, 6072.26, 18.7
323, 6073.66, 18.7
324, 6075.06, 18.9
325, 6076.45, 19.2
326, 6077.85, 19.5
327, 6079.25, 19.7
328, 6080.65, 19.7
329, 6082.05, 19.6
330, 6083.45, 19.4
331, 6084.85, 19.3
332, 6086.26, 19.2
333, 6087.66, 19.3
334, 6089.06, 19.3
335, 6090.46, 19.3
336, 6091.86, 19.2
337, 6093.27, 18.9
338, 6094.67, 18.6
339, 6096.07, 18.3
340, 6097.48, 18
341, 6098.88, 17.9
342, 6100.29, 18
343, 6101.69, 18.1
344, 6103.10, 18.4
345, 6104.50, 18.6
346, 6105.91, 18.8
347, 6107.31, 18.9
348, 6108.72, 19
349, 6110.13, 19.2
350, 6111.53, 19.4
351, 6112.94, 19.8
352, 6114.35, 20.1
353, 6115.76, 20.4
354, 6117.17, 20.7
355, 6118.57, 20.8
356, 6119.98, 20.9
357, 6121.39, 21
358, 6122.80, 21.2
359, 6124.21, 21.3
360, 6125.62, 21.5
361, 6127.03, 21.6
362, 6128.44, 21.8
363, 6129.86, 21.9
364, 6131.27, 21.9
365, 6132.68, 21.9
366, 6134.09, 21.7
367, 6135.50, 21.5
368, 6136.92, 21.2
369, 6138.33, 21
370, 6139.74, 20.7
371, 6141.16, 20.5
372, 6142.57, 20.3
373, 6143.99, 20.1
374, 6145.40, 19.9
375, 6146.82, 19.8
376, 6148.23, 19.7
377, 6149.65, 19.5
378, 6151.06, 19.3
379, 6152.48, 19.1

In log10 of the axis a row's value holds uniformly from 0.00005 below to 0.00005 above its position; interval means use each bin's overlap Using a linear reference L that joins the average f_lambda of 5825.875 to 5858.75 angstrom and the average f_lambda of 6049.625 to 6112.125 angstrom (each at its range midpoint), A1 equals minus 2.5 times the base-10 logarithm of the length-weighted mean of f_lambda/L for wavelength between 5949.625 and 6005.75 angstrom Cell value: 0.02 mag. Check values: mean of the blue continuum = 19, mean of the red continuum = 18.9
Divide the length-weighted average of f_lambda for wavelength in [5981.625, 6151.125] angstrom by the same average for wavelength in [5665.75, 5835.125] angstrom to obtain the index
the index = 1.01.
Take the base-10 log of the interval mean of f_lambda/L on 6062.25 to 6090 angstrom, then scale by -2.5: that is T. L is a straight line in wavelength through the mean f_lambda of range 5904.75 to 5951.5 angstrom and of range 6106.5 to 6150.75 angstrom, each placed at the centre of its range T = 0.043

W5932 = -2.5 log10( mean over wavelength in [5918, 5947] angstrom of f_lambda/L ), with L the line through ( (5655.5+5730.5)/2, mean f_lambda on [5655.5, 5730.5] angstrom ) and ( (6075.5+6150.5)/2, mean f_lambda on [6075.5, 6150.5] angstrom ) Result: 0.06 mag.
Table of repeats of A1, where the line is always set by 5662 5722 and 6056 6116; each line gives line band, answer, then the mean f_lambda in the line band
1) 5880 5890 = 0.016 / 18.6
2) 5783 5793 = 0.025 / 18.3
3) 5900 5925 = 0.059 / 17.9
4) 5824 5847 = -0.011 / 19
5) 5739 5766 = -0.039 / 19.4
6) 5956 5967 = -0.082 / 20.4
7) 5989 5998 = 0.082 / 17.6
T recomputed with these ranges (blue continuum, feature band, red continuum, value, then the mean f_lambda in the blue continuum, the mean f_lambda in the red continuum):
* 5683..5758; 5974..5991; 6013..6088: 0.12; 19.2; 19.2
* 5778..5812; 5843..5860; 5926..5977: -0.02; 18.7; 19.2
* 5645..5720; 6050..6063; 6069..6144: 0.04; 18.2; 19.8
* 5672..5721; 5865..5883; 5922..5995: -0.07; 18.7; 18.6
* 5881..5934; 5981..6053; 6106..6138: 0.05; 17.9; 20.8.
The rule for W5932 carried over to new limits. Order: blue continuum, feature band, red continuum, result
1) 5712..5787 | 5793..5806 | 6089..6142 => 0.036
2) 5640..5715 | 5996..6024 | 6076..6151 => 0.052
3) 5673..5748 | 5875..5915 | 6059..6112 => 0.063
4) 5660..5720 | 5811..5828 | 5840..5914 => -0.066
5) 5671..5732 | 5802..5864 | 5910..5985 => -0.023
